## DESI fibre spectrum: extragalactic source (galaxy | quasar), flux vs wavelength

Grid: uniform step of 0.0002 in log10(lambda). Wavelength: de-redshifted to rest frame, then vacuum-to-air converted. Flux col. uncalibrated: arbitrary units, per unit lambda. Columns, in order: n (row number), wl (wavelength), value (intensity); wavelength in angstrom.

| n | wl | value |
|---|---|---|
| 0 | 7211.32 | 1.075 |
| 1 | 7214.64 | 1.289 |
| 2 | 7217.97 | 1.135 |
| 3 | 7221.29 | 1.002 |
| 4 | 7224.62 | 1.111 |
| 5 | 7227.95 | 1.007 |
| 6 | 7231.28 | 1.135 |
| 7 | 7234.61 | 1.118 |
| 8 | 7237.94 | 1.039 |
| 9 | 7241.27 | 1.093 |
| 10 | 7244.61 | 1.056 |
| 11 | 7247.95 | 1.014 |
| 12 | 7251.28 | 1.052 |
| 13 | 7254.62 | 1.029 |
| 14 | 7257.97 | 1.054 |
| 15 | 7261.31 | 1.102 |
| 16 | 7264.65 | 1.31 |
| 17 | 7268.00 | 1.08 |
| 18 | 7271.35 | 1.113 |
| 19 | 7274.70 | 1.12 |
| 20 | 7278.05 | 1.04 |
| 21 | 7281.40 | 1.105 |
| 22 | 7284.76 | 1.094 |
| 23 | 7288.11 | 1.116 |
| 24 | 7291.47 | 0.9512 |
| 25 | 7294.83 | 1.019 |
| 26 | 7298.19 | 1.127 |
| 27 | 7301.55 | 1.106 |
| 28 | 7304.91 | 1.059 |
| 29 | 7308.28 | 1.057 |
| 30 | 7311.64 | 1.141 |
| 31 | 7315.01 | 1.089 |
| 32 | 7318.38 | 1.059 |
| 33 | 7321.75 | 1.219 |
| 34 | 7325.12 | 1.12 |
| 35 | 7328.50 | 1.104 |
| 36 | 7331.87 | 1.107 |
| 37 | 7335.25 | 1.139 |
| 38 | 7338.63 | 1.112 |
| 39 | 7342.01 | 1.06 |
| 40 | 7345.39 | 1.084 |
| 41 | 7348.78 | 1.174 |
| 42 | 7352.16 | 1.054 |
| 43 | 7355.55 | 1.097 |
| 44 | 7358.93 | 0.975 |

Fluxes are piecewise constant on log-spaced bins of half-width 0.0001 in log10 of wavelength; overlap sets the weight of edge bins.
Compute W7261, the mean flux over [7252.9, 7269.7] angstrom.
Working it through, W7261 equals 1.11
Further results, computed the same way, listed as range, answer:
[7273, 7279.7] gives 1.08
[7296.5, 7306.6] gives 1.1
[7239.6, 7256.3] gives 1.05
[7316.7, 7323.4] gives 1.14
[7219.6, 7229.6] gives 1.04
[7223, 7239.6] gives 1.08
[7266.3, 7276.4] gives 1.1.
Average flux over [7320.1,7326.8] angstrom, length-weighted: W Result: 1.17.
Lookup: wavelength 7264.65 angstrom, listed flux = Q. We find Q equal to 1.31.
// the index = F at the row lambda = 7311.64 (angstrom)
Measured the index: 1.141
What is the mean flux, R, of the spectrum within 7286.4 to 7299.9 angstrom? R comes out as 1.05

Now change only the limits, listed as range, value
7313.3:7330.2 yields 1.12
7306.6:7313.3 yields 1.1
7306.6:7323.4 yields 1.11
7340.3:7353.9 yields 1.09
